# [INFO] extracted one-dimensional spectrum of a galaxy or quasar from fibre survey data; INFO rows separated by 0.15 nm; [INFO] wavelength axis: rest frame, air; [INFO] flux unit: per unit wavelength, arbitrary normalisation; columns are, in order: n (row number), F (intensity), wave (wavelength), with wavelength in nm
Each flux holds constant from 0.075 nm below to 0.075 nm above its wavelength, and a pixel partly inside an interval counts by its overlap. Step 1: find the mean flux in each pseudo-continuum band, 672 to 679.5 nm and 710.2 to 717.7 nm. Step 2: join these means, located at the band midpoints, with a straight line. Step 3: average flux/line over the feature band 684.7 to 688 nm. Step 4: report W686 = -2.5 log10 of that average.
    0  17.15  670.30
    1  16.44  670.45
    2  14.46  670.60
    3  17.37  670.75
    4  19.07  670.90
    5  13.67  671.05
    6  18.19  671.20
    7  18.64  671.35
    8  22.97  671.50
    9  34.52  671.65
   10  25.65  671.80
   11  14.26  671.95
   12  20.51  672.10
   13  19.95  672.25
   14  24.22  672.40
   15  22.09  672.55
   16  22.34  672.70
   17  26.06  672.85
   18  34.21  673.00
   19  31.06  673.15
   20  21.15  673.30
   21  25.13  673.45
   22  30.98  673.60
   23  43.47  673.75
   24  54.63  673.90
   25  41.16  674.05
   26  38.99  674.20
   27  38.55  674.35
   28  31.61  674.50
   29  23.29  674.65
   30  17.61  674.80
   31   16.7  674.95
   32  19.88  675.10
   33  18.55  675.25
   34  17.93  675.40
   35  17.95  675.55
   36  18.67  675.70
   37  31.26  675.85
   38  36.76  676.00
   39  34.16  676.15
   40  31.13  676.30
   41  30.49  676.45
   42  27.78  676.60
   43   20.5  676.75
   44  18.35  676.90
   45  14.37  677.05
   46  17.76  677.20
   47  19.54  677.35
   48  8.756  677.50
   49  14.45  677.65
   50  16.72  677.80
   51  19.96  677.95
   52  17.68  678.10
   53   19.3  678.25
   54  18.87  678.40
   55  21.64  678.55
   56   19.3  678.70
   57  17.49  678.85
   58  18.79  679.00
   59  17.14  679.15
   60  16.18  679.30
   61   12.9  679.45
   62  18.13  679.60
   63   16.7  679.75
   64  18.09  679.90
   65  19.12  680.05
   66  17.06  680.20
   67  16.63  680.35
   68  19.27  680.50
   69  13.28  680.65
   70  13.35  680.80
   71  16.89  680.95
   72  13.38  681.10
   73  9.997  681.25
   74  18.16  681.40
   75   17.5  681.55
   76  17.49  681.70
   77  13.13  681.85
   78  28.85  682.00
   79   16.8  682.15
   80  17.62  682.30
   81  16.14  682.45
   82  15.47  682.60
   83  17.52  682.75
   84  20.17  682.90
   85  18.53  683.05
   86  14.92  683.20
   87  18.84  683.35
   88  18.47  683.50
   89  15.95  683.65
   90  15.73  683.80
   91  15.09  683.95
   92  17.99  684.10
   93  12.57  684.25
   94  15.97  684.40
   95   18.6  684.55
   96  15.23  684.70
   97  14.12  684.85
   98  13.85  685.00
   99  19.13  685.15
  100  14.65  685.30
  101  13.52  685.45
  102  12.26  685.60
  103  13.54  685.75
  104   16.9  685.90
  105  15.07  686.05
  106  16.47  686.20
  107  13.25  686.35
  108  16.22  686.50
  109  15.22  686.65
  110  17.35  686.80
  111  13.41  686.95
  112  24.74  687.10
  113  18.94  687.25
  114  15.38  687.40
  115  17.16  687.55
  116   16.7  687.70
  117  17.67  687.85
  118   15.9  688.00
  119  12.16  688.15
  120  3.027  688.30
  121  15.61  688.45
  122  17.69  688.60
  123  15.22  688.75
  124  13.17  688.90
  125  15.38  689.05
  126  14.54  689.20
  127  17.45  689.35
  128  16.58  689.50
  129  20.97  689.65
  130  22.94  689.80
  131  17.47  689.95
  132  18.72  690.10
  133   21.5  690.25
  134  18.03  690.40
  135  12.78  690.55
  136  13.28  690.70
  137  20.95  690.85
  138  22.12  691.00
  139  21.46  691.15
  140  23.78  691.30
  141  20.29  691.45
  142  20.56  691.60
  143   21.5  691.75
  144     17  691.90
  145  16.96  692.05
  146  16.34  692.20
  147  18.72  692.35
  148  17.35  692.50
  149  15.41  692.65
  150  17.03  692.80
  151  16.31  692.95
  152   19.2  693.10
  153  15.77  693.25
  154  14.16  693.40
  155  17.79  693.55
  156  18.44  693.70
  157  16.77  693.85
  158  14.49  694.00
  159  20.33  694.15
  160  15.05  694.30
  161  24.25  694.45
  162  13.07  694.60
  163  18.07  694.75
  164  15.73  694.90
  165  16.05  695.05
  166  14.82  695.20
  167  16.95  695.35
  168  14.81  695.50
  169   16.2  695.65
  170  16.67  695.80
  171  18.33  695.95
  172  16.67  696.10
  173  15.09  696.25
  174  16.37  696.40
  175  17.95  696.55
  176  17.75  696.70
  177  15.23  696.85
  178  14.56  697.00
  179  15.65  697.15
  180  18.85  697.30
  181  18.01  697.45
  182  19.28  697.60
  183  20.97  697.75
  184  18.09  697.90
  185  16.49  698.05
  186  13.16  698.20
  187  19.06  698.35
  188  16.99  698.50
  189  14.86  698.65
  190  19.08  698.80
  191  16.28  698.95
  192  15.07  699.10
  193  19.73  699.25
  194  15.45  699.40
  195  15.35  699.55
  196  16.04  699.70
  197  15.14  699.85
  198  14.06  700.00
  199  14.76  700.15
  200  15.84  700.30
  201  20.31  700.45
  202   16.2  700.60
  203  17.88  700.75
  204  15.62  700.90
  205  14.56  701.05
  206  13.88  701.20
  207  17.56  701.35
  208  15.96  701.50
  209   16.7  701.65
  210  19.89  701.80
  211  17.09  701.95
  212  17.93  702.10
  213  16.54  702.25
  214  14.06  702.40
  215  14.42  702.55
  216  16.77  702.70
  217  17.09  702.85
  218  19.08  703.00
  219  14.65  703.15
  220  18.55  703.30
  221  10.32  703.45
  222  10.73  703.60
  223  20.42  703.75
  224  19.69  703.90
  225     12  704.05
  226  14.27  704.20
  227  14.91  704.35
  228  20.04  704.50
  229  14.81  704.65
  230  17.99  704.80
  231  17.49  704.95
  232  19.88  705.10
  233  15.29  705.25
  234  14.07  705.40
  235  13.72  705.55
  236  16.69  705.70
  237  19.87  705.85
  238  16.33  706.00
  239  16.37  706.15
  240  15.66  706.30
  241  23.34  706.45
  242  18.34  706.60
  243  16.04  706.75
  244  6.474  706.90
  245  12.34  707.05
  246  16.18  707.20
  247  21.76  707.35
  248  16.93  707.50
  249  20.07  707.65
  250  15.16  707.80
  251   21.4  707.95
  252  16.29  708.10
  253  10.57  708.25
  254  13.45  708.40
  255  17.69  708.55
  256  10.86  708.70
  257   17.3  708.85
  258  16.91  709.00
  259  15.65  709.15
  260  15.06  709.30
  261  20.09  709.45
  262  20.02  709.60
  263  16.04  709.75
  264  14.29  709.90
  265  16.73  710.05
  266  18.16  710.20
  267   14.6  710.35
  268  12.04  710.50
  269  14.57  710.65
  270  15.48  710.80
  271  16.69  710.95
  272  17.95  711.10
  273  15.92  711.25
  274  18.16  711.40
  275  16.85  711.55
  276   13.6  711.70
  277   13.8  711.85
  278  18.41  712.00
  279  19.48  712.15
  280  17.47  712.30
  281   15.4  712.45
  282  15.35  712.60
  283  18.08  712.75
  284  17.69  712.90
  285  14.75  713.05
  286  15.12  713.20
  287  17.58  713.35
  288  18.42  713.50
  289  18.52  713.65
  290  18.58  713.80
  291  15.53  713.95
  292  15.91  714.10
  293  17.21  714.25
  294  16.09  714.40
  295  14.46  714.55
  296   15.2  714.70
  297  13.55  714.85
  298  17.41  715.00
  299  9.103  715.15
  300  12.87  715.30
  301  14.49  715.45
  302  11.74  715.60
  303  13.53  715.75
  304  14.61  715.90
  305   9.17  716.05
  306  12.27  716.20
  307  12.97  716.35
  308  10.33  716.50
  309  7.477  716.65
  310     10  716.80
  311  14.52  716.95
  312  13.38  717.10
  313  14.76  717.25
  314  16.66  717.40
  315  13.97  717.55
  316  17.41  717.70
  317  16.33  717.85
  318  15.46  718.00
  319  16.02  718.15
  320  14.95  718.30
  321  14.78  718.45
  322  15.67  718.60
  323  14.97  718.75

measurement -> 0.32 mag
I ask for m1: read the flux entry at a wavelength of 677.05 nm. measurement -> 14.37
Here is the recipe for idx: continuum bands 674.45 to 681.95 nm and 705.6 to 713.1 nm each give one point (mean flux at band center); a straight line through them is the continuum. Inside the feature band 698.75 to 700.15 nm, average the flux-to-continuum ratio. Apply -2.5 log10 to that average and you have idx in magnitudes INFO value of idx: 0.08 mag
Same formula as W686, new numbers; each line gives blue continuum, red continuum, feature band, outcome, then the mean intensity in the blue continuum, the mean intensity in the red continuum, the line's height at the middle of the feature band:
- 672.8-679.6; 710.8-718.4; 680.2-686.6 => 0.36 mag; 24.1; 15.1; 22.4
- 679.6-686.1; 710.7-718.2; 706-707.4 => -0.05 mag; 16.4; 15.1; 15.4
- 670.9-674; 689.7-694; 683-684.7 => 0.29 mag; 26.1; 18.3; 21.5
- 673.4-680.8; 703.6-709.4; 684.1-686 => 0.35 mag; 22.6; 16.3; 20.9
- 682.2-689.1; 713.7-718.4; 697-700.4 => -0.11 mag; 15.8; 14.1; 15.1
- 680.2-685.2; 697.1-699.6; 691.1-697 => -0.02 mag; 16.6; 17.2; 17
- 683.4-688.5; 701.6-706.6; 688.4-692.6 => -0.15 mag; 15.5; 16.6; 15.8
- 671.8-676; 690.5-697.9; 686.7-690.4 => 0.20 mag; 26.9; 17.5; 20.1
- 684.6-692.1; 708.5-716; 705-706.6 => -0.07 mag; 16.8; 15.9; 16.1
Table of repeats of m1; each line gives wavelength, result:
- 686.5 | 16.22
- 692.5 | 17.35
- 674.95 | 16.7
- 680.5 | 19.27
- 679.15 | 17.14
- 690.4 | 18.03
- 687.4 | 15.38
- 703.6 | 10.73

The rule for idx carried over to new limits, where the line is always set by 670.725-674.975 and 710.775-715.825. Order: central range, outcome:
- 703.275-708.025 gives 0.09 mag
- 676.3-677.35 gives 0.16 mag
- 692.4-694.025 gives 0.26 mag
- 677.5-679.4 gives 0.38 mag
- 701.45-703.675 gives 0.17 mag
